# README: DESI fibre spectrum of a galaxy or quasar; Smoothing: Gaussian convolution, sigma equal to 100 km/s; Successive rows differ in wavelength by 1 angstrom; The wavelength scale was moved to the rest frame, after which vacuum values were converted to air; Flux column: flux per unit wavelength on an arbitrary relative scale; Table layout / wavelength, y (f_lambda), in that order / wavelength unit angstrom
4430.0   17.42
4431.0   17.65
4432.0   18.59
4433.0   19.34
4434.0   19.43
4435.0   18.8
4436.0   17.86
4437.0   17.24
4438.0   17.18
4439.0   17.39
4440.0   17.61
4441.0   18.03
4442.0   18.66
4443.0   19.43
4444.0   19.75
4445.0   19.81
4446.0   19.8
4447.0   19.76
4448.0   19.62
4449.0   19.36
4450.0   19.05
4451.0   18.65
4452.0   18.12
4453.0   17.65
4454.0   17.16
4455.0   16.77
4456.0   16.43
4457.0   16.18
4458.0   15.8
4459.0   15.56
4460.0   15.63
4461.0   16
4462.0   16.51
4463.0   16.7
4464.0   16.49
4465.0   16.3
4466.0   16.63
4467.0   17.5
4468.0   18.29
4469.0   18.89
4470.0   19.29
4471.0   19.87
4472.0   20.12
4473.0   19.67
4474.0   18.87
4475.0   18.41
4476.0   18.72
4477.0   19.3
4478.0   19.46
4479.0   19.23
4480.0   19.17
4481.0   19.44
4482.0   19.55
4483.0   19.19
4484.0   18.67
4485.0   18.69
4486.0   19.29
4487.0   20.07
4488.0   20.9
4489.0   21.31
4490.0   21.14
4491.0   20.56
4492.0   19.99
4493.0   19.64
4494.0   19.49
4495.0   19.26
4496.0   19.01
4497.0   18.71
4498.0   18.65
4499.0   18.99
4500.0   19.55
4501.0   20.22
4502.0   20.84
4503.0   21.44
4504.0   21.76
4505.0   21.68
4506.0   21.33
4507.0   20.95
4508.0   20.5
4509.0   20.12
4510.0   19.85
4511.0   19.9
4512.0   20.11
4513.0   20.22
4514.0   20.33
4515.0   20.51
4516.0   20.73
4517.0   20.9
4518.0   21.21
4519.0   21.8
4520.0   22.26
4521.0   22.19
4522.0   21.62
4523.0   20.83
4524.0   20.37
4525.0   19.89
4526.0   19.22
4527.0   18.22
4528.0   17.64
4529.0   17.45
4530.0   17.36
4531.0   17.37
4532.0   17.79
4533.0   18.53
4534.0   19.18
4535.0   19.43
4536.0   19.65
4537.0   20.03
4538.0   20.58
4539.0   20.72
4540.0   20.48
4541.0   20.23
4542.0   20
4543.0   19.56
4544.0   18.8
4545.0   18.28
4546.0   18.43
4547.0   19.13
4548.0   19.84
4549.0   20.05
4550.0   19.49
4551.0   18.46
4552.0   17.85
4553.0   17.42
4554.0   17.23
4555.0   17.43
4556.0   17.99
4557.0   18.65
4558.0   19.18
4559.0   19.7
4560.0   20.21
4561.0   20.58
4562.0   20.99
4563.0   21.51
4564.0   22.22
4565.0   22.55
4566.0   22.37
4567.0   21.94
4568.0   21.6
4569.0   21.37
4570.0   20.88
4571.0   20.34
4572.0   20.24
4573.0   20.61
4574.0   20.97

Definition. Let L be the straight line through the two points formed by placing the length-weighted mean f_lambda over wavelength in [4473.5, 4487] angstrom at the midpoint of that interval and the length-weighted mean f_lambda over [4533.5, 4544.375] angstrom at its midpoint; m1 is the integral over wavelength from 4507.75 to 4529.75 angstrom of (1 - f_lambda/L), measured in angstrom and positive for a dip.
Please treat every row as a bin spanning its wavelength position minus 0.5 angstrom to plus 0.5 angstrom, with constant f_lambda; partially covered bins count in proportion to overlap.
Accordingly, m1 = -0.7 angstrom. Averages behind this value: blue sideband 19.1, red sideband 19.9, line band 20.2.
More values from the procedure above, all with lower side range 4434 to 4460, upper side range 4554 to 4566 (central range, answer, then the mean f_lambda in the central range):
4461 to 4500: -0.7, 19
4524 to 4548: 0.7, 19.1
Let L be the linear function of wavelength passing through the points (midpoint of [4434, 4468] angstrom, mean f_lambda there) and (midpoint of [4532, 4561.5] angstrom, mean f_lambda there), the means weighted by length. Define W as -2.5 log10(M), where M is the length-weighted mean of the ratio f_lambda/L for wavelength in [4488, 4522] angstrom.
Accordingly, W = -0.108 mag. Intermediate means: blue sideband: 17.7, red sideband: 19.2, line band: 20.5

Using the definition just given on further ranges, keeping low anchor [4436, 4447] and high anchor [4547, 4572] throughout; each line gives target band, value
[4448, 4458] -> 0.06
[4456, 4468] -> 0.15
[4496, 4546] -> -0.02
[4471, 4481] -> -0.02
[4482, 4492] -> -0.05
